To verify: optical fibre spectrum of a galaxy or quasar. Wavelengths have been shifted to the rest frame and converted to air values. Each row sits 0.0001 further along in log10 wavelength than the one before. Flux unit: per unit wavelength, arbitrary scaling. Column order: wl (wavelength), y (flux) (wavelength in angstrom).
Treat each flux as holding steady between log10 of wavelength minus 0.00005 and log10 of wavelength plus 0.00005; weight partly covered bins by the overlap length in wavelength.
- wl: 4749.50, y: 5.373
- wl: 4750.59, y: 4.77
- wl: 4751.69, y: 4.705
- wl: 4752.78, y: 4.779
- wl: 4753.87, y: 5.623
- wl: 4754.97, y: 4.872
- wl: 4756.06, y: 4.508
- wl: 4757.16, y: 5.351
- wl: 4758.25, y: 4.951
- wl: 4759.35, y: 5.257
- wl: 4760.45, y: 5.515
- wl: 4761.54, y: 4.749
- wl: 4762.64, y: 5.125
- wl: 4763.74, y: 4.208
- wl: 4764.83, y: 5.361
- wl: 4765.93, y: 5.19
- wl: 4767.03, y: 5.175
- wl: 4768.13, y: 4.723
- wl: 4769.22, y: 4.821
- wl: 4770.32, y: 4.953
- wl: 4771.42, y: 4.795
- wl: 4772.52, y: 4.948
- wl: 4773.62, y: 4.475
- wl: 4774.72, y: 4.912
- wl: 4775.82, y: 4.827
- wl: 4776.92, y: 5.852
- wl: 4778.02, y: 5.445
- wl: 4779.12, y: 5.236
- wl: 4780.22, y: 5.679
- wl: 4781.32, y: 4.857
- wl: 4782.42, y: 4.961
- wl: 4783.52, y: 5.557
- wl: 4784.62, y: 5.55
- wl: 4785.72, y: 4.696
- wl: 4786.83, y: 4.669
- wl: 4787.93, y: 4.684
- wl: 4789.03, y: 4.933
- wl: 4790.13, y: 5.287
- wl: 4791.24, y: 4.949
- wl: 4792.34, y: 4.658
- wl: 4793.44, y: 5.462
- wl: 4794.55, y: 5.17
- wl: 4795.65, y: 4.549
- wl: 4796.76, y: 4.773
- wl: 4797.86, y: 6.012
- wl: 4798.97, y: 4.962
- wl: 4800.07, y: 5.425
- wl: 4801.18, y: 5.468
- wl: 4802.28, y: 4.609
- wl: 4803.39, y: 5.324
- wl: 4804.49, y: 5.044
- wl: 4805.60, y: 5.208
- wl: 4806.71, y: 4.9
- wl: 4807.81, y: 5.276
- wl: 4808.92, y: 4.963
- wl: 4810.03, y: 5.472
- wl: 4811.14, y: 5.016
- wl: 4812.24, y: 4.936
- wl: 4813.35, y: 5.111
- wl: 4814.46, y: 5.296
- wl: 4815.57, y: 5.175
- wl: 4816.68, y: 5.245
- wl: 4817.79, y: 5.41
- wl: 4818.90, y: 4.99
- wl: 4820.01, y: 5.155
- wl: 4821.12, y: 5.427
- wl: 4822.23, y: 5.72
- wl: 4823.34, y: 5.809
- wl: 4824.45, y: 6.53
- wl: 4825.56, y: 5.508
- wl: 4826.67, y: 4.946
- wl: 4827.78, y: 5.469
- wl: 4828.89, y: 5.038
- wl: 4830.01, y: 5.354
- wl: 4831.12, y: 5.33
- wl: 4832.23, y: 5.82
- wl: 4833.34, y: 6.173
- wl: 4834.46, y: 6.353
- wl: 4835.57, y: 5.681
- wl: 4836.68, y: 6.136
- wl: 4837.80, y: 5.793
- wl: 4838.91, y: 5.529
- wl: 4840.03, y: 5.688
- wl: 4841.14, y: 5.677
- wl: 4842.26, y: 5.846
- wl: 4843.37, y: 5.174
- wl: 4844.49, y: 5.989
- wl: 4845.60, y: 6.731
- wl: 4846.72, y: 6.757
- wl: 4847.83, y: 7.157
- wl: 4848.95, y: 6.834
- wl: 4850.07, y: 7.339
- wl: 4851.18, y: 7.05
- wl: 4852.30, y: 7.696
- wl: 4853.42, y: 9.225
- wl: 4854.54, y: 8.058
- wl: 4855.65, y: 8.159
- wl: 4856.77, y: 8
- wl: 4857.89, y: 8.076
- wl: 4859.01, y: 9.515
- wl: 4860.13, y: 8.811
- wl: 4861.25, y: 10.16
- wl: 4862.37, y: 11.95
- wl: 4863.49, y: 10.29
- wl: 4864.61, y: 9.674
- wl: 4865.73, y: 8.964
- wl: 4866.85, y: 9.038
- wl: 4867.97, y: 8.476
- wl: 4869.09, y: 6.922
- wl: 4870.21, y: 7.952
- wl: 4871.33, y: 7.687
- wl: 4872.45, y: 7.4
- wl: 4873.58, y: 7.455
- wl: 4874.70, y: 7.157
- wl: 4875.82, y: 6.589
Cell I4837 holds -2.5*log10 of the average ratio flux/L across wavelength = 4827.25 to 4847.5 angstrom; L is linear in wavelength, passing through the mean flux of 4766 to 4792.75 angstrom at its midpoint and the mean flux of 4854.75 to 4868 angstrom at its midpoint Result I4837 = 0.35 mag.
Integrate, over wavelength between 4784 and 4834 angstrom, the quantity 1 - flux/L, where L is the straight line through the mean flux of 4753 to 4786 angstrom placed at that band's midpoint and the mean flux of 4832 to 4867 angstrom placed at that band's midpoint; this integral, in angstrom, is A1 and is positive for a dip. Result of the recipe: 8.1 angstrom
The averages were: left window 5.07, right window 7.48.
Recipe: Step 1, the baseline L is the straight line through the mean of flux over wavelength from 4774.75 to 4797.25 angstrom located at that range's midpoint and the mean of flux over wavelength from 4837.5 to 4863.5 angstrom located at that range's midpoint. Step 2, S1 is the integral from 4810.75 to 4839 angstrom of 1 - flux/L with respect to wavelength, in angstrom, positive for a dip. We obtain 4.55 angstrom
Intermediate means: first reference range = 5.09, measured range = 5.5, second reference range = 7.52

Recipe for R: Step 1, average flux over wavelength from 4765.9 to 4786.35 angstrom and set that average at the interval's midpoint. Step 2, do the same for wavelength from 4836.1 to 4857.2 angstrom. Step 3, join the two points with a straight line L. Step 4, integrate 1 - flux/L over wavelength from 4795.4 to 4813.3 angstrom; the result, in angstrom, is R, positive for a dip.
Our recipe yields 1.9 angstrom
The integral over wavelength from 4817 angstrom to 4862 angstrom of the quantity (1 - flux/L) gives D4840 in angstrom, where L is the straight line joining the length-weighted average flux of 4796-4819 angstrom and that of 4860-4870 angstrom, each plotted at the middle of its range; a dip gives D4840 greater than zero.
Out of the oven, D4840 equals 6.0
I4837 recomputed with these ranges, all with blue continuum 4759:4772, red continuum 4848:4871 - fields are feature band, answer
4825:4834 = 0.33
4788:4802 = 0.19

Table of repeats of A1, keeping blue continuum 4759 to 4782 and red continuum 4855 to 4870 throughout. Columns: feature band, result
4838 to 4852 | 3.3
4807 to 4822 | 3.8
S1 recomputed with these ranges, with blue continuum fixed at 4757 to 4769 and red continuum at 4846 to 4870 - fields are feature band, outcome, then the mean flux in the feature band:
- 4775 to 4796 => 2.62 angstrom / 5.11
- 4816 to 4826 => 2.25 angstrom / 5.53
